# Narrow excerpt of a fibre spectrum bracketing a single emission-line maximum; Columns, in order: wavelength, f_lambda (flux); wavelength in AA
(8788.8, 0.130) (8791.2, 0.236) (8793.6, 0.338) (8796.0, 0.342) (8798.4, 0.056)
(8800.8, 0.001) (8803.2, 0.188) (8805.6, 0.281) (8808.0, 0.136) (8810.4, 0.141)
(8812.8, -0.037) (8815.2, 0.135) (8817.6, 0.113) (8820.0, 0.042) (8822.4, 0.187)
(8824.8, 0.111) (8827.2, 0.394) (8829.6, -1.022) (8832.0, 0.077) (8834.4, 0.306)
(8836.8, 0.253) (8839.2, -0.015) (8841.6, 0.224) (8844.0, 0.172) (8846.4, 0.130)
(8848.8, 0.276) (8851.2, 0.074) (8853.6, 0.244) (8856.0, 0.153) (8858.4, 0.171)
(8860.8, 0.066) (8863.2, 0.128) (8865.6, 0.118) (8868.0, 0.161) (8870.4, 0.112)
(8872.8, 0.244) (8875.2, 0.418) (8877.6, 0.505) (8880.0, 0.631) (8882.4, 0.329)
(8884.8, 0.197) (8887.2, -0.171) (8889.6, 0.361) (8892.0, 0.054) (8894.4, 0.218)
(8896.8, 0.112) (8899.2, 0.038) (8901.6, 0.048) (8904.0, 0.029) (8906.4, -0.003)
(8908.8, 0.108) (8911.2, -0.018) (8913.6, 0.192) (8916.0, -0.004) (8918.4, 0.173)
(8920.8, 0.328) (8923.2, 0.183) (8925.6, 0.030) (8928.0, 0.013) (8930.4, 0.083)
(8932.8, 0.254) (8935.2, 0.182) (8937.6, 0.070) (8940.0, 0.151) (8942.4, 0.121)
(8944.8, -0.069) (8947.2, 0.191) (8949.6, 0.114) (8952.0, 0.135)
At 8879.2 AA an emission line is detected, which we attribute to [O III] 5007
